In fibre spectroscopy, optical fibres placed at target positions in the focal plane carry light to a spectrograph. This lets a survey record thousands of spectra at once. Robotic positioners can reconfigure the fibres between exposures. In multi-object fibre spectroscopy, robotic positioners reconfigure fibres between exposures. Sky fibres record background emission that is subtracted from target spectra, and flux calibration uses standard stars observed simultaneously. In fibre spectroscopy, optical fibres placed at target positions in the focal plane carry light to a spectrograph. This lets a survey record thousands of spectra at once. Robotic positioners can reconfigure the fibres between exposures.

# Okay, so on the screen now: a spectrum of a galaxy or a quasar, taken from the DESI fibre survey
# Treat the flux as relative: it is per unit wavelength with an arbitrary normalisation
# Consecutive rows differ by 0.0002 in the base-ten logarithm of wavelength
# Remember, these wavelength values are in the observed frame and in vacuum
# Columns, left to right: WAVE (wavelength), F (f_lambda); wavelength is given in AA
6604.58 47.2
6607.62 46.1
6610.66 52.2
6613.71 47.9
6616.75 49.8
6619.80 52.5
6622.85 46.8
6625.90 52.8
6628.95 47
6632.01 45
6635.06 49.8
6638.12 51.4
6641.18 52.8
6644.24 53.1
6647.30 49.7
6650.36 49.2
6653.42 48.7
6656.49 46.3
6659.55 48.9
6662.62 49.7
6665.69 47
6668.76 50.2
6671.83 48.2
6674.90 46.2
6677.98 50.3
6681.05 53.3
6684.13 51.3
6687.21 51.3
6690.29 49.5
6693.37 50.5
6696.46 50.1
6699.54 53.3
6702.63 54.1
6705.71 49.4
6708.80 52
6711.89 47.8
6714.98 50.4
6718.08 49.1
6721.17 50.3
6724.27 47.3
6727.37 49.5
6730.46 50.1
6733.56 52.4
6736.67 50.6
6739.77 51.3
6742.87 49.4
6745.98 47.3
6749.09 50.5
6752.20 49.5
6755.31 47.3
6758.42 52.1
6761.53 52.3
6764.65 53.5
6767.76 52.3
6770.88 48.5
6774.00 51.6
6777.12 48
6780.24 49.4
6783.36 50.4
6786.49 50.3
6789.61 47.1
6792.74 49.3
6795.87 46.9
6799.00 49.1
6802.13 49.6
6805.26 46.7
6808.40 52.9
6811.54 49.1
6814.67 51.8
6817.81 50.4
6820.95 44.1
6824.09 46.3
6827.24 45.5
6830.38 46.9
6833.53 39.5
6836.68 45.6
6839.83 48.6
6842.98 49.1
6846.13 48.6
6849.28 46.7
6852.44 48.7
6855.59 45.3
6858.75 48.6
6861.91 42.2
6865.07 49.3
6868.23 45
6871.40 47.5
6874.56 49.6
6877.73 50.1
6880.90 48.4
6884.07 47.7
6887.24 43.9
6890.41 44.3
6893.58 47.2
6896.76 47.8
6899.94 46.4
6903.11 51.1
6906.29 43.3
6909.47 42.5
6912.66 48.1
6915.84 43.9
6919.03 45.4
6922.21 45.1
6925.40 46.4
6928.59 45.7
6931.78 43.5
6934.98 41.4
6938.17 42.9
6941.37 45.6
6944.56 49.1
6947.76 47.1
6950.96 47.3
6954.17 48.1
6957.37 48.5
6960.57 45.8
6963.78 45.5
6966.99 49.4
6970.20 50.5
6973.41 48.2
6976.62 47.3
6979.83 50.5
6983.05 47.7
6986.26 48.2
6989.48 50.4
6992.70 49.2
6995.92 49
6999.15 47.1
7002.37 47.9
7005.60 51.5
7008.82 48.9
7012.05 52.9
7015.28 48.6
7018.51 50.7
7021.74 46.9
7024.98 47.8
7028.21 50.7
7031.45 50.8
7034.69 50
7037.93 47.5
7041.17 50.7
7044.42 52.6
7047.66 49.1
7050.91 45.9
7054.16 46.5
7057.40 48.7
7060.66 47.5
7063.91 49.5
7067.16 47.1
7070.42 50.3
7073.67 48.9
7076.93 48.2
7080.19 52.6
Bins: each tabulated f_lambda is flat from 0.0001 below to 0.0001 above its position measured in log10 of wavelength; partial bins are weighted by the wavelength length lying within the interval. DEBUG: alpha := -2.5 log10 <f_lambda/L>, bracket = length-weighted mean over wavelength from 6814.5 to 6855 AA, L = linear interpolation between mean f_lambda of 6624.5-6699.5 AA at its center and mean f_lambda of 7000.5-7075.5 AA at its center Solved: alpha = 0.06 mag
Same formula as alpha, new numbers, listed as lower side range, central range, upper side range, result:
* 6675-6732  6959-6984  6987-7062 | 0.03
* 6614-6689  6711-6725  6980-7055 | 0.01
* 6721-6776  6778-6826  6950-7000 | 0.02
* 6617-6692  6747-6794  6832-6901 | -0.04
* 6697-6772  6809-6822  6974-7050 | 0.02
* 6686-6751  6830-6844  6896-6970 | 0.05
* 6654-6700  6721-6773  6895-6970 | -0.03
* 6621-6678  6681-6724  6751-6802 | -0.03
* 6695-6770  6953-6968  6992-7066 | 0.05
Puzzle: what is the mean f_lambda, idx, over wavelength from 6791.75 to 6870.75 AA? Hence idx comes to 47.4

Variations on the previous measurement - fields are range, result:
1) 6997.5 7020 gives 49.6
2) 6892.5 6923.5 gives 46.1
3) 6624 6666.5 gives 49.4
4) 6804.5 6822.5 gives 49.3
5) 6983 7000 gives 48.7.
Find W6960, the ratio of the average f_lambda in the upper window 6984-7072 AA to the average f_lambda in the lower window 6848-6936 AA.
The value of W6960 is 1.1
